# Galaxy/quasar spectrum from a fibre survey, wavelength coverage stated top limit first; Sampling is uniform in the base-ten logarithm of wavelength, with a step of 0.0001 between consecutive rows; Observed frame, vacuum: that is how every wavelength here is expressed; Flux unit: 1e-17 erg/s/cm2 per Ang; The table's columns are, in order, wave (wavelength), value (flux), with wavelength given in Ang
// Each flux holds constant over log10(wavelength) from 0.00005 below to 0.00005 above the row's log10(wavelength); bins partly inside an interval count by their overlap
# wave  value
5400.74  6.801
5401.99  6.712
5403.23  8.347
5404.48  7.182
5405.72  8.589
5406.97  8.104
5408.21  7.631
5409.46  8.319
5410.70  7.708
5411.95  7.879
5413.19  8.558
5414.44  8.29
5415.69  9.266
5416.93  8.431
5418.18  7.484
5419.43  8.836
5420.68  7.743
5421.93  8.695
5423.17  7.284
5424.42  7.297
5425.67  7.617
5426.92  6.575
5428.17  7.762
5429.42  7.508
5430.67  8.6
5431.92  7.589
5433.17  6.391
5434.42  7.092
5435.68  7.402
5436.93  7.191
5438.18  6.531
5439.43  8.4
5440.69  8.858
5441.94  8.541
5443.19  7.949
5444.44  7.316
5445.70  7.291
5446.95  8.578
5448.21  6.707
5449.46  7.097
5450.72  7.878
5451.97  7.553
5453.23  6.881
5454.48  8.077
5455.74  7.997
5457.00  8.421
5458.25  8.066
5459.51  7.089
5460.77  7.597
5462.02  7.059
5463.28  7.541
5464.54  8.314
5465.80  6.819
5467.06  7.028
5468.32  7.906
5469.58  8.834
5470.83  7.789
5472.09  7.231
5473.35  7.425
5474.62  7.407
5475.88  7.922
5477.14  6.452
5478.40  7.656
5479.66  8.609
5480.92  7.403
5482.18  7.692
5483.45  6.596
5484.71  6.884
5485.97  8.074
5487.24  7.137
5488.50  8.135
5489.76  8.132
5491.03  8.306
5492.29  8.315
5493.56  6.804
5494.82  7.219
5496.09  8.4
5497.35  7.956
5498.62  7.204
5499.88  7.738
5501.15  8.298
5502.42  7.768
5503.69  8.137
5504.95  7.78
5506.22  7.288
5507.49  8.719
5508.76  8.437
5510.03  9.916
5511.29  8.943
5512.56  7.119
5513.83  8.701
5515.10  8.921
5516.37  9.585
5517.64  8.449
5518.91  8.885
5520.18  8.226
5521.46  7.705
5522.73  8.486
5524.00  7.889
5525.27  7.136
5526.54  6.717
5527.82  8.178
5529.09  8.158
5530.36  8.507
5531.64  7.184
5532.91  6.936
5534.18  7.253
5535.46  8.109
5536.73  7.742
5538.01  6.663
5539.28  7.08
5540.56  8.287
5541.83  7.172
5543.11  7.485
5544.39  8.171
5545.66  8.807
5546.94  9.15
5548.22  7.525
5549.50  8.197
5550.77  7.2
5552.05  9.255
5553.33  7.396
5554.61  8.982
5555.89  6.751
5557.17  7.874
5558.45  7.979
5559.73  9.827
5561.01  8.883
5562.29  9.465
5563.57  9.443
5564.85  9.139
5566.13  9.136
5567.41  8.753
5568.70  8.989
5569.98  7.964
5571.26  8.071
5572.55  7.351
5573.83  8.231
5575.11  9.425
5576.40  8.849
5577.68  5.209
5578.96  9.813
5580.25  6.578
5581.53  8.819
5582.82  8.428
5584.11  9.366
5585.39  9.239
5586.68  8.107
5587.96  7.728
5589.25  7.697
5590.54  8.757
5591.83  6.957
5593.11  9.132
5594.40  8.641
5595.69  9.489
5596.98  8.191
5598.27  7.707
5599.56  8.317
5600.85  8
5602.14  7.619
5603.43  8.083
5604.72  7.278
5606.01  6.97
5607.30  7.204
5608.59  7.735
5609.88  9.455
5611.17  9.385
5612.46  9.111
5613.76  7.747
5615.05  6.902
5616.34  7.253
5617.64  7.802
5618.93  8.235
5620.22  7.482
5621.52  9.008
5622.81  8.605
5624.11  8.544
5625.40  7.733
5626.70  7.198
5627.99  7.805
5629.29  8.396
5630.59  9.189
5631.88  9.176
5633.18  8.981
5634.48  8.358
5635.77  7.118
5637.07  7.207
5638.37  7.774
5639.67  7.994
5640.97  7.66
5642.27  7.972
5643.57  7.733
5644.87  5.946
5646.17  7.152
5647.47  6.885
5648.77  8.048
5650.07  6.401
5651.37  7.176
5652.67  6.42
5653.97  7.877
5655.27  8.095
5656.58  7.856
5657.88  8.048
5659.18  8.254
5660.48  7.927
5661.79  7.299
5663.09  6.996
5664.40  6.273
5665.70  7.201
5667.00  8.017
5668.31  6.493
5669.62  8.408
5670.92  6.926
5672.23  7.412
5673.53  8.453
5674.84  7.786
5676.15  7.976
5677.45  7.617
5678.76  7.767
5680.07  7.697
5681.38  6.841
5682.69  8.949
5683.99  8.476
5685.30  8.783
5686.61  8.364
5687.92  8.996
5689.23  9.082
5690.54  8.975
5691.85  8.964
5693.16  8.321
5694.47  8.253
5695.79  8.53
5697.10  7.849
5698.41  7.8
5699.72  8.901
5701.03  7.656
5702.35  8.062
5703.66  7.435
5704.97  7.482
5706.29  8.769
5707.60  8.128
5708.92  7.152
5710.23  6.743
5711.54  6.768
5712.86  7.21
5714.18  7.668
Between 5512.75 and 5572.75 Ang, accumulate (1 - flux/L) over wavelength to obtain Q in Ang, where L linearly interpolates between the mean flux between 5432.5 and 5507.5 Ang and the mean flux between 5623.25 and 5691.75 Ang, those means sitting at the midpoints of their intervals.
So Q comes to -3.6 Ang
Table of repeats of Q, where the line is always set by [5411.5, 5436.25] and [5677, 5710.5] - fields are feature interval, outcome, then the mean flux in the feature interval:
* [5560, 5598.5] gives -2.22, 8.47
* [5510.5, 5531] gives -0.78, 8.24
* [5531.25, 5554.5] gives 0.51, 7.79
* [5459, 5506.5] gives 1.54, 7.63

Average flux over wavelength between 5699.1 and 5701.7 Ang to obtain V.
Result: 8.25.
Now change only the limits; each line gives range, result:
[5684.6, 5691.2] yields 8.84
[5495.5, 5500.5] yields 7.83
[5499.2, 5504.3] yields 7.97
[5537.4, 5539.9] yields 6.89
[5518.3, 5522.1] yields 8.25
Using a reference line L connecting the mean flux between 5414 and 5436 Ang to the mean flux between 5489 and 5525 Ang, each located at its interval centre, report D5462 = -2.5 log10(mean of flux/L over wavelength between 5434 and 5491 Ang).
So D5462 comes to 0.05 mag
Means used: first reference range 7.77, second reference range 8.18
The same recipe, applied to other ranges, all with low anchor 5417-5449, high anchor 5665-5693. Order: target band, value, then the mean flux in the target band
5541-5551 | -0.022 mag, 8.01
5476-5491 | 0.024 mag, 7.57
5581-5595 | -0.070 mag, 8.44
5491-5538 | -0.030 mag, 8.01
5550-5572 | -0.087 mag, 8.53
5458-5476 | 0.019 mag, 7.58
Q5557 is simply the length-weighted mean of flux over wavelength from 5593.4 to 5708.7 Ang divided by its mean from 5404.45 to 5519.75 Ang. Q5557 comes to 1.0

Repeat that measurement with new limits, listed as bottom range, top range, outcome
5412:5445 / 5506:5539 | 1.03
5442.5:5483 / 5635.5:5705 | 1.02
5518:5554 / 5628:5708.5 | 1.00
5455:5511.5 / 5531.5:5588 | 1.05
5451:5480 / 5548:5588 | 1.10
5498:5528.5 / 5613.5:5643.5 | 0.98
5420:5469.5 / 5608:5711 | 1.04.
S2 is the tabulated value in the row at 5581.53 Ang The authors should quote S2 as 8.819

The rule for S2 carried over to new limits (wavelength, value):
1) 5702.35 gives 8.062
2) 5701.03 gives 7.656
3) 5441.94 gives 8.541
